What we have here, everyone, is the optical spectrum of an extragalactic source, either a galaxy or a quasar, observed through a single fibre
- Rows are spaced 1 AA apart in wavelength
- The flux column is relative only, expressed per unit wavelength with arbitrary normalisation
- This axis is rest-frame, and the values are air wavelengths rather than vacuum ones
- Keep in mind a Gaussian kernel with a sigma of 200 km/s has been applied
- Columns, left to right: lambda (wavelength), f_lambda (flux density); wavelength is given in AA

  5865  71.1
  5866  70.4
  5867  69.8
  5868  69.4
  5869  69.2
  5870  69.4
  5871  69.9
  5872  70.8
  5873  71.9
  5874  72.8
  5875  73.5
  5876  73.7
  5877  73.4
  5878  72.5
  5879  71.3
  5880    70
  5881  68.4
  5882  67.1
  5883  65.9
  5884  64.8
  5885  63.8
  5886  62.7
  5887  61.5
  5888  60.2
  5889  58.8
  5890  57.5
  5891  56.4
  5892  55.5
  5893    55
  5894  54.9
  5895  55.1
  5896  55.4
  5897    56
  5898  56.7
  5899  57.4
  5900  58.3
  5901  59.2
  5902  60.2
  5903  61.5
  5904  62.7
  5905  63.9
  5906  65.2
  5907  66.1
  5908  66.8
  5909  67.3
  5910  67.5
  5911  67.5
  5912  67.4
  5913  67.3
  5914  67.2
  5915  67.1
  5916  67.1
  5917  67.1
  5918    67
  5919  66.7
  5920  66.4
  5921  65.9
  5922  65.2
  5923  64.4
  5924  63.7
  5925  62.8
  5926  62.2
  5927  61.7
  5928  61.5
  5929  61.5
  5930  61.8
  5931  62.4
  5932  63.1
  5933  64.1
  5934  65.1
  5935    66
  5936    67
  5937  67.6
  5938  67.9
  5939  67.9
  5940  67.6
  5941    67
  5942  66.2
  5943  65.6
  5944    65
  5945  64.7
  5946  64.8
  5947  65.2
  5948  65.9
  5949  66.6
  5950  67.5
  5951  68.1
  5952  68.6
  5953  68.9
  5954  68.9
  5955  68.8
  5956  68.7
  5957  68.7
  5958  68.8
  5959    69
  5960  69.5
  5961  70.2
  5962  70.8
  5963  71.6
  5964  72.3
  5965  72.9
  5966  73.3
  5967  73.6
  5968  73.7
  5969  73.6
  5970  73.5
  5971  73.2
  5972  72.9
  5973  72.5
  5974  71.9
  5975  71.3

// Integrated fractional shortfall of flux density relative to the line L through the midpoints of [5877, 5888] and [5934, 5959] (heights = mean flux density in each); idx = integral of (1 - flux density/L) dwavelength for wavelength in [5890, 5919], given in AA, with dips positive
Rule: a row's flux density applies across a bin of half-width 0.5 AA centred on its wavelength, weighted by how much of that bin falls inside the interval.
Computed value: 2.1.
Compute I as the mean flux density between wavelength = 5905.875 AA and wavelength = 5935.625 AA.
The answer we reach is 65.2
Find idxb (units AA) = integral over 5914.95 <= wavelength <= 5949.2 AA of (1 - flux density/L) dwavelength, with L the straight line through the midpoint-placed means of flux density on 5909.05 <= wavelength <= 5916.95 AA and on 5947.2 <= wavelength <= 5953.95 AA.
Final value 1.2 AA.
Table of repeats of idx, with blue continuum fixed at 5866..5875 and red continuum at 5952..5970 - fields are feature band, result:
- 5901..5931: 2.5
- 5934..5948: 0.9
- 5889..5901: 2.4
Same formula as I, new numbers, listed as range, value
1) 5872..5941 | 64.3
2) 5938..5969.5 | 68.8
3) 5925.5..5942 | 64.7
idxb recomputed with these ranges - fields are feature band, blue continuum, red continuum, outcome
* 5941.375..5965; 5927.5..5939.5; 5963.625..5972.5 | 0.5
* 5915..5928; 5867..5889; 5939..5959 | 0.5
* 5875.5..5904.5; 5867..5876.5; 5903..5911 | 2.7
